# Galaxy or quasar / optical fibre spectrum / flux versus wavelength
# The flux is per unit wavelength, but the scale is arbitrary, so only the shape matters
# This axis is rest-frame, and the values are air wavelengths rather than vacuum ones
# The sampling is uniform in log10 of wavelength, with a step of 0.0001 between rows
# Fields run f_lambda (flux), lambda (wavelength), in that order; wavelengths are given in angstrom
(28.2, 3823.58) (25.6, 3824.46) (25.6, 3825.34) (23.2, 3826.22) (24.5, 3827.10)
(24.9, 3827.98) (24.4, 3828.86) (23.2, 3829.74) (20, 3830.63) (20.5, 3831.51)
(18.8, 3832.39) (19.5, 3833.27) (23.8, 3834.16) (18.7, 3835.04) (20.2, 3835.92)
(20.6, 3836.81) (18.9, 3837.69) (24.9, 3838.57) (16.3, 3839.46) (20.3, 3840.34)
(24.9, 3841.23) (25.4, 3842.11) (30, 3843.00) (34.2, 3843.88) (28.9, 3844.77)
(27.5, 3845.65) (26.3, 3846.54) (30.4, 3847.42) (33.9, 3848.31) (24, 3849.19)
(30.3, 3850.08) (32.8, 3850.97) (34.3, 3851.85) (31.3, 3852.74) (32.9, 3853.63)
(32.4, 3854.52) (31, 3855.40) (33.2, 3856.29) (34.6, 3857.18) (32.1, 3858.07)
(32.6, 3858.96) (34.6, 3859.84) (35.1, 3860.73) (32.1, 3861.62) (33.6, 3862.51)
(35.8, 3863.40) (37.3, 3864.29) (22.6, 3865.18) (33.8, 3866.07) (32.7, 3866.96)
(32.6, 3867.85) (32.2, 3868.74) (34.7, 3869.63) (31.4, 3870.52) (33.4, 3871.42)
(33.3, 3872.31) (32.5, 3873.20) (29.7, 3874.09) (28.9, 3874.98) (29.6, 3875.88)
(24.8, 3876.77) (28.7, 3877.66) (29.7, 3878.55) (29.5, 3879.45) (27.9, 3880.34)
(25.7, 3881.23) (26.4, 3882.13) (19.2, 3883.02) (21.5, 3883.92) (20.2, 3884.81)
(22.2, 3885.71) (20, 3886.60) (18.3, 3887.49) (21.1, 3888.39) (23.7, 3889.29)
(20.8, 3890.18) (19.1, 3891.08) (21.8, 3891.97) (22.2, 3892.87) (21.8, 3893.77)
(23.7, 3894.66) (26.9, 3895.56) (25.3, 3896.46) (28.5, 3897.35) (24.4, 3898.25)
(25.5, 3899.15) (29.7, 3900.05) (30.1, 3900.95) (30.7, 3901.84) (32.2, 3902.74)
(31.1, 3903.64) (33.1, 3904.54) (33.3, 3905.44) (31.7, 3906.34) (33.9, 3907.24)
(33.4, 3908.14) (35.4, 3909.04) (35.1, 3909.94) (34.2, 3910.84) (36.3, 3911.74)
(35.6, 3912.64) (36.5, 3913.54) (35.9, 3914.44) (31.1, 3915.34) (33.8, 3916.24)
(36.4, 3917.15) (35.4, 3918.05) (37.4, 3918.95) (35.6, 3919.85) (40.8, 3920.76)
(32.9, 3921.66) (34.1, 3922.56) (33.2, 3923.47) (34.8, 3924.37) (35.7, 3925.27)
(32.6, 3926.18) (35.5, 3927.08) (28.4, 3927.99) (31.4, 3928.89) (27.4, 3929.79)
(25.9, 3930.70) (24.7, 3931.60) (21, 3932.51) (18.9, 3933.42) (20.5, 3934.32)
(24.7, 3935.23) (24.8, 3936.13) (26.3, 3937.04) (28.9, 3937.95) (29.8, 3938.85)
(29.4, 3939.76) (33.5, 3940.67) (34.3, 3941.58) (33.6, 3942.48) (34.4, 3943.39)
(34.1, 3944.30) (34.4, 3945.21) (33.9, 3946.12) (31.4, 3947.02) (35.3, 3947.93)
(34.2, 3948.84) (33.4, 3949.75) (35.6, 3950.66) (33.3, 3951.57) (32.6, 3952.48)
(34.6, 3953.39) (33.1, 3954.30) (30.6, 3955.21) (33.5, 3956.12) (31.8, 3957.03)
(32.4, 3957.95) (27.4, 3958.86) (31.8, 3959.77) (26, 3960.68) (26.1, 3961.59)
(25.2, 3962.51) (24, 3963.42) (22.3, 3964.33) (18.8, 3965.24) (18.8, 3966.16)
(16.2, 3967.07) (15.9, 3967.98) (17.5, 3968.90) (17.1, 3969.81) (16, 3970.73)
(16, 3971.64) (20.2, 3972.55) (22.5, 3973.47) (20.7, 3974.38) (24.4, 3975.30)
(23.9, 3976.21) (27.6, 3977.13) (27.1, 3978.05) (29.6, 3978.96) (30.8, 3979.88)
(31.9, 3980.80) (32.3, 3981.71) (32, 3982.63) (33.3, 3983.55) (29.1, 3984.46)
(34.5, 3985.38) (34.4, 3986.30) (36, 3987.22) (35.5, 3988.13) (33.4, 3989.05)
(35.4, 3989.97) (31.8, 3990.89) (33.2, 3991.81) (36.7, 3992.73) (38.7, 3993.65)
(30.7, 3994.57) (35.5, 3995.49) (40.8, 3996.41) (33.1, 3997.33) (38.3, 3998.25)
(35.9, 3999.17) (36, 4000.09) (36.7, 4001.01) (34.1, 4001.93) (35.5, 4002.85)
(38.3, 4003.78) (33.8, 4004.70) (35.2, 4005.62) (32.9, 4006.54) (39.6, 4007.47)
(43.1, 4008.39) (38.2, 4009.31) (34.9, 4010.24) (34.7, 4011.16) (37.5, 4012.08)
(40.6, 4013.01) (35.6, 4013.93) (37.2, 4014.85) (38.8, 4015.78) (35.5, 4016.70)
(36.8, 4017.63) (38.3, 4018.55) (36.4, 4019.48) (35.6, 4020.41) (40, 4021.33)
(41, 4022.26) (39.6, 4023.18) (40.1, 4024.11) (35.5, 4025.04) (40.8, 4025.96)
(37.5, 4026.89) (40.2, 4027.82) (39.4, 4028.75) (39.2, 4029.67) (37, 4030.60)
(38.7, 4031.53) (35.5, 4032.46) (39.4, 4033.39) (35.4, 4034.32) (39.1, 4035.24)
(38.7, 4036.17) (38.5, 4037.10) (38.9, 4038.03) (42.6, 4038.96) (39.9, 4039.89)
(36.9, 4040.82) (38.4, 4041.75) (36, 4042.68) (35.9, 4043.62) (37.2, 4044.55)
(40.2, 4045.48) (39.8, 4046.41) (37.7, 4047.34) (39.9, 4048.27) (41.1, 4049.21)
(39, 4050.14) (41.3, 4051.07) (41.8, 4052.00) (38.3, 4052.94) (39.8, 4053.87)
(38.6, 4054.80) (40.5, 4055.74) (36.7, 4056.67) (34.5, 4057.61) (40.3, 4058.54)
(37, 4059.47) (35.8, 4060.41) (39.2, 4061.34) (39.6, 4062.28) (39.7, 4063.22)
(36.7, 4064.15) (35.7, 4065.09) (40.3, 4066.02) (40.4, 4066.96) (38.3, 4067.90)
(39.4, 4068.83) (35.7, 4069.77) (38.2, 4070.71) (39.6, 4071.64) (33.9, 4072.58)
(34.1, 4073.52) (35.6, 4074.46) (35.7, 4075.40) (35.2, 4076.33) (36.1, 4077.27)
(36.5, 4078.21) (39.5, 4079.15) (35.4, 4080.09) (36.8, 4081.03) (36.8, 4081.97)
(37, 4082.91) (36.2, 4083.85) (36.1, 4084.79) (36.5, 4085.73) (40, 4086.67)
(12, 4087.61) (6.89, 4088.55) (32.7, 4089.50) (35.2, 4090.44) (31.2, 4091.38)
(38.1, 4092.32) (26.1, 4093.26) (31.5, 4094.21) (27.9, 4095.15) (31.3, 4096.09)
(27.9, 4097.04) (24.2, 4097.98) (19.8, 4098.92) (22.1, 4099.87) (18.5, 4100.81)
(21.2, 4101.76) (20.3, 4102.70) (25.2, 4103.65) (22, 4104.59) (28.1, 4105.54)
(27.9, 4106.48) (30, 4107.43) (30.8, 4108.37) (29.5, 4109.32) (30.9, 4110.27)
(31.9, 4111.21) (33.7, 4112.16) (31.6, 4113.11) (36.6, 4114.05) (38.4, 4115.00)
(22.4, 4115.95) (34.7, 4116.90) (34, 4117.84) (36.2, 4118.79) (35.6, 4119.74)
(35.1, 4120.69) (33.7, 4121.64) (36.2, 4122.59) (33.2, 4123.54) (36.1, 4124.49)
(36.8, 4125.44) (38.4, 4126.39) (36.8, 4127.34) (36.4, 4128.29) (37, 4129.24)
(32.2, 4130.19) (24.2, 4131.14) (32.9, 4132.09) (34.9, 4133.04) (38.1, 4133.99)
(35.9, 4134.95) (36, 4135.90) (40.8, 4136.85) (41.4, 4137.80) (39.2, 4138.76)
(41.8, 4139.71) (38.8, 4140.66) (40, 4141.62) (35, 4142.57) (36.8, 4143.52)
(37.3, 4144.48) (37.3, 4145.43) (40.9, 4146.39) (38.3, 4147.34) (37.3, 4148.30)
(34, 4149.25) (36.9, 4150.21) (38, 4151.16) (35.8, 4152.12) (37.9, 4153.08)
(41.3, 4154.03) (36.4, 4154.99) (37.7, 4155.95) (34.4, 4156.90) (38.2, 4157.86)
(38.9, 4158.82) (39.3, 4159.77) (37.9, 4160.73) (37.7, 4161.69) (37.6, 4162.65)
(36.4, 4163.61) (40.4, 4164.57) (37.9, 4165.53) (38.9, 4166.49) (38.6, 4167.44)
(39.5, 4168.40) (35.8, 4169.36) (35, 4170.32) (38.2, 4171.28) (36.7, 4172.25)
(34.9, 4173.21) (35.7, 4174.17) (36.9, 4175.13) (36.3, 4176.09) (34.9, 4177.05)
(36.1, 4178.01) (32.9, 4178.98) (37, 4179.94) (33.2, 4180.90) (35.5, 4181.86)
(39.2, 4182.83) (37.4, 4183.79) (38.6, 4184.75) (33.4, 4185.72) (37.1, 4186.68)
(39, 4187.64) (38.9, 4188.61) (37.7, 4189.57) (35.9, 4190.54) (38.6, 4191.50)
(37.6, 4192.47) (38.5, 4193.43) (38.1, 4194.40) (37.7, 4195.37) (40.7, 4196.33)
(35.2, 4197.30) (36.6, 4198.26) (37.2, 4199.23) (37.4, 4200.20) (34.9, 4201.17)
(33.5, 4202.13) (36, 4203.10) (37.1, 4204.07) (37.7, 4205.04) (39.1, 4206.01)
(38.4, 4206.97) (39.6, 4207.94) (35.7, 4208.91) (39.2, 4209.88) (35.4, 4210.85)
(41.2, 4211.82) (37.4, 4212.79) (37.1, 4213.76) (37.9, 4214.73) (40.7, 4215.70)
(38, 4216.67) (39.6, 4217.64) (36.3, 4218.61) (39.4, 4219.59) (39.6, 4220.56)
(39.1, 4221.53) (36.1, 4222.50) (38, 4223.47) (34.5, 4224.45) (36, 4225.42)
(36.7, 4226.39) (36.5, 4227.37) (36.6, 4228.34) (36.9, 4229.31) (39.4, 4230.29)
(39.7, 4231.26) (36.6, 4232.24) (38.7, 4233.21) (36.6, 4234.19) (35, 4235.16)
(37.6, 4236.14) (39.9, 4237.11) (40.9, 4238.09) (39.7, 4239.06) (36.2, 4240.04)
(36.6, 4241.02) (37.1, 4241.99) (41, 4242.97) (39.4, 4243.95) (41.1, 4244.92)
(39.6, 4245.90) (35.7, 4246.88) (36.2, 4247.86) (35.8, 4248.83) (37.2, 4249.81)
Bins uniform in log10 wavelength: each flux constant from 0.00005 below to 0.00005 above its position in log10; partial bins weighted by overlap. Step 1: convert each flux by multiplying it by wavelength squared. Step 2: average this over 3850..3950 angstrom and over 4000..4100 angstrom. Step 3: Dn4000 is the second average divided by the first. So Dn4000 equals 1.30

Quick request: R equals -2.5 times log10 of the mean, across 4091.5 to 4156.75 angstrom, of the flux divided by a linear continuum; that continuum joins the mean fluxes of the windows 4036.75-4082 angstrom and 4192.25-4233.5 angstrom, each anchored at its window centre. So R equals 0.139 mag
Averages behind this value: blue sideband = 38.1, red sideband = 37.6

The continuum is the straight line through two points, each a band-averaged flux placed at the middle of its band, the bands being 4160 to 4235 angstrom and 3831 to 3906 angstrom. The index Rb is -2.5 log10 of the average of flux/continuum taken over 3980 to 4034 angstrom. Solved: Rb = -0.15 mag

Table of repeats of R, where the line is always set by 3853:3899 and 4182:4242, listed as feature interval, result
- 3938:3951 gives -0.11 mag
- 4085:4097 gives 0.17 mag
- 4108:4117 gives 0.09 mag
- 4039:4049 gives -0.17 mag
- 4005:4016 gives -0.17 mag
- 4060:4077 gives -0.12 mag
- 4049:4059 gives -0.18 mag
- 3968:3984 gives 0.25 mag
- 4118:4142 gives -0.03 mag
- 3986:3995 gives -0.11 mag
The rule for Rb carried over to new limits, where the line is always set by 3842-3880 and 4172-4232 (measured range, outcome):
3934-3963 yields 0.06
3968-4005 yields 0.10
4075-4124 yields 0.15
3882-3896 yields 0.42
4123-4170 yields -0.03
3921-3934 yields 0.09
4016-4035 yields -0.12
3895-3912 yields 0.04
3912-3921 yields -0.11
